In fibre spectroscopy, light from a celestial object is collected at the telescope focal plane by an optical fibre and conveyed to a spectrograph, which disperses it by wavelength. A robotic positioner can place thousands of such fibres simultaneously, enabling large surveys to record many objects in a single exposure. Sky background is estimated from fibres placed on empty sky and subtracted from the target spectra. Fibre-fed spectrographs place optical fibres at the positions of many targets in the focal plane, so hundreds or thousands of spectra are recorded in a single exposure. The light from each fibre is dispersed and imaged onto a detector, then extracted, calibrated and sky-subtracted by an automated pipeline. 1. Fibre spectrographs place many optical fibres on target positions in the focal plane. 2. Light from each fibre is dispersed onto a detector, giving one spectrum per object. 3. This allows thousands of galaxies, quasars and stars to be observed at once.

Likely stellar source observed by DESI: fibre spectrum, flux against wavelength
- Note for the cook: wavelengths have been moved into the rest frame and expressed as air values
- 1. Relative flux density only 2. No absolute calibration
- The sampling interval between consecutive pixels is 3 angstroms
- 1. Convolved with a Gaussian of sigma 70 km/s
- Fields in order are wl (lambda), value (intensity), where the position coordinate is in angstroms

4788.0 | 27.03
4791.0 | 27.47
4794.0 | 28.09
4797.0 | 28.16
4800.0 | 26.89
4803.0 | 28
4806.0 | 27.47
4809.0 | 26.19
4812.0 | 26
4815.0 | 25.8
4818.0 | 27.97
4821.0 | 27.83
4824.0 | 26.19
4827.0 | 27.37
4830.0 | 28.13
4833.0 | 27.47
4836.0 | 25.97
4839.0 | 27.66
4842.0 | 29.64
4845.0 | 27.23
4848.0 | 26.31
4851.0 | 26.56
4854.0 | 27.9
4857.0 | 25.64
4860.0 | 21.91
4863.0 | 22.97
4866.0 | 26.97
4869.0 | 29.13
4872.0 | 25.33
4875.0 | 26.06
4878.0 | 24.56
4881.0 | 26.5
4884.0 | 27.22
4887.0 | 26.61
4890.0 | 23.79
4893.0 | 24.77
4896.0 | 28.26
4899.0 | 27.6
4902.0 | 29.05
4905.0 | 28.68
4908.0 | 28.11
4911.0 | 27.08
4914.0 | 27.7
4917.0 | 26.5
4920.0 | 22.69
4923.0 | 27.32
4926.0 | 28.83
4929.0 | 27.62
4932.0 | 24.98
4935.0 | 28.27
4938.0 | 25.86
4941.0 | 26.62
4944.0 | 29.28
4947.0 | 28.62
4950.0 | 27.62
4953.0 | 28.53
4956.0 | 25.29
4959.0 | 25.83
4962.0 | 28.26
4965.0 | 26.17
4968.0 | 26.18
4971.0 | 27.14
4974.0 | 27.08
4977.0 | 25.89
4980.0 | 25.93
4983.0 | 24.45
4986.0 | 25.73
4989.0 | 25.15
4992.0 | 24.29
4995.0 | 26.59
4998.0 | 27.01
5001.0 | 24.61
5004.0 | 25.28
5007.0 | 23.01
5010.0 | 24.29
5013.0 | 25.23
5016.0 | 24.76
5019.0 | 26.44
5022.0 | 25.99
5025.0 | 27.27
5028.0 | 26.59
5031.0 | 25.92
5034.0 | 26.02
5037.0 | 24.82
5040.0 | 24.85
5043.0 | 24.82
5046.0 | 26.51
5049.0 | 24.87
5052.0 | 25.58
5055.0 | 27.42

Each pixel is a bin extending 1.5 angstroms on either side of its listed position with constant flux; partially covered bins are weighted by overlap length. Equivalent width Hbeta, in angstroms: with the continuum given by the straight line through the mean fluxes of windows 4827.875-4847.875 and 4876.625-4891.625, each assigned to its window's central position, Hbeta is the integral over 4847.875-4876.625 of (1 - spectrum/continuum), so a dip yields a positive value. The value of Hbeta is 0.8 angstroms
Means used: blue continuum 27.6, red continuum 25.7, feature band 25.9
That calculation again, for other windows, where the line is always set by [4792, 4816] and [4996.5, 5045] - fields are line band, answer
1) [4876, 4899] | 0.3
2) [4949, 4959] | -0.4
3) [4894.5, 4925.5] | -1.2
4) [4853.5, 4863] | 0.8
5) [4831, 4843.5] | -0.4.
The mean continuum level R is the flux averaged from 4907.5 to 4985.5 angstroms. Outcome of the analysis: 26.8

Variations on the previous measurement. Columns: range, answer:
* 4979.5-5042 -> 25.4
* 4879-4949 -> 27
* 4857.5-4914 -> 26.4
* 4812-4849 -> 27.3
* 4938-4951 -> 27.8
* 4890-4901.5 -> 26.7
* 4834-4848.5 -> 27.4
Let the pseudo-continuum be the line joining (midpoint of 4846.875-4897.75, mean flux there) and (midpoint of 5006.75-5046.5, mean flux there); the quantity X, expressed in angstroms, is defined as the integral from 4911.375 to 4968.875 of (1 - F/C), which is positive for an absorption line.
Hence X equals -2.7 angstroms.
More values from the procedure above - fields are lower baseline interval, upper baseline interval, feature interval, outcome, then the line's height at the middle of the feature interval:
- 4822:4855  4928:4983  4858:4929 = 1.75 angstroms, 27.1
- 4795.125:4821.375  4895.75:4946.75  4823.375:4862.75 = 0.77 angstroms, 27.2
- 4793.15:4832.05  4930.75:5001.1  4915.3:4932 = 0.16 angstroms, 26.7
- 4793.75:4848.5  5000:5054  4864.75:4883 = 0.25 angstroms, 26.8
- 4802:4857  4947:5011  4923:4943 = -0.57 angstroms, 26.4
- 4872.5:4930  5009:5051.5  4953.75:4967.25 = -0.14 angstroms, 26.2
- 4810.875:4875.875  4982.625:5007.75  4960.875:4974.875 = -0.80 angstroms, 25.5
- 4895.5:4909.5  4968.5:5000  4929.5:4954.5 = -0.29 angstroms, 27.2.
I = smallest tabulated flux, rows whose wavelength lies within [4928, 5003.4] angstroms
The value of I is 24.29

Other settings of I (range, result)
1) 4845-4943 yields 21.91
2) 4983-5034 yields 23.01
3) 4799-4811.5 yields 26.19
